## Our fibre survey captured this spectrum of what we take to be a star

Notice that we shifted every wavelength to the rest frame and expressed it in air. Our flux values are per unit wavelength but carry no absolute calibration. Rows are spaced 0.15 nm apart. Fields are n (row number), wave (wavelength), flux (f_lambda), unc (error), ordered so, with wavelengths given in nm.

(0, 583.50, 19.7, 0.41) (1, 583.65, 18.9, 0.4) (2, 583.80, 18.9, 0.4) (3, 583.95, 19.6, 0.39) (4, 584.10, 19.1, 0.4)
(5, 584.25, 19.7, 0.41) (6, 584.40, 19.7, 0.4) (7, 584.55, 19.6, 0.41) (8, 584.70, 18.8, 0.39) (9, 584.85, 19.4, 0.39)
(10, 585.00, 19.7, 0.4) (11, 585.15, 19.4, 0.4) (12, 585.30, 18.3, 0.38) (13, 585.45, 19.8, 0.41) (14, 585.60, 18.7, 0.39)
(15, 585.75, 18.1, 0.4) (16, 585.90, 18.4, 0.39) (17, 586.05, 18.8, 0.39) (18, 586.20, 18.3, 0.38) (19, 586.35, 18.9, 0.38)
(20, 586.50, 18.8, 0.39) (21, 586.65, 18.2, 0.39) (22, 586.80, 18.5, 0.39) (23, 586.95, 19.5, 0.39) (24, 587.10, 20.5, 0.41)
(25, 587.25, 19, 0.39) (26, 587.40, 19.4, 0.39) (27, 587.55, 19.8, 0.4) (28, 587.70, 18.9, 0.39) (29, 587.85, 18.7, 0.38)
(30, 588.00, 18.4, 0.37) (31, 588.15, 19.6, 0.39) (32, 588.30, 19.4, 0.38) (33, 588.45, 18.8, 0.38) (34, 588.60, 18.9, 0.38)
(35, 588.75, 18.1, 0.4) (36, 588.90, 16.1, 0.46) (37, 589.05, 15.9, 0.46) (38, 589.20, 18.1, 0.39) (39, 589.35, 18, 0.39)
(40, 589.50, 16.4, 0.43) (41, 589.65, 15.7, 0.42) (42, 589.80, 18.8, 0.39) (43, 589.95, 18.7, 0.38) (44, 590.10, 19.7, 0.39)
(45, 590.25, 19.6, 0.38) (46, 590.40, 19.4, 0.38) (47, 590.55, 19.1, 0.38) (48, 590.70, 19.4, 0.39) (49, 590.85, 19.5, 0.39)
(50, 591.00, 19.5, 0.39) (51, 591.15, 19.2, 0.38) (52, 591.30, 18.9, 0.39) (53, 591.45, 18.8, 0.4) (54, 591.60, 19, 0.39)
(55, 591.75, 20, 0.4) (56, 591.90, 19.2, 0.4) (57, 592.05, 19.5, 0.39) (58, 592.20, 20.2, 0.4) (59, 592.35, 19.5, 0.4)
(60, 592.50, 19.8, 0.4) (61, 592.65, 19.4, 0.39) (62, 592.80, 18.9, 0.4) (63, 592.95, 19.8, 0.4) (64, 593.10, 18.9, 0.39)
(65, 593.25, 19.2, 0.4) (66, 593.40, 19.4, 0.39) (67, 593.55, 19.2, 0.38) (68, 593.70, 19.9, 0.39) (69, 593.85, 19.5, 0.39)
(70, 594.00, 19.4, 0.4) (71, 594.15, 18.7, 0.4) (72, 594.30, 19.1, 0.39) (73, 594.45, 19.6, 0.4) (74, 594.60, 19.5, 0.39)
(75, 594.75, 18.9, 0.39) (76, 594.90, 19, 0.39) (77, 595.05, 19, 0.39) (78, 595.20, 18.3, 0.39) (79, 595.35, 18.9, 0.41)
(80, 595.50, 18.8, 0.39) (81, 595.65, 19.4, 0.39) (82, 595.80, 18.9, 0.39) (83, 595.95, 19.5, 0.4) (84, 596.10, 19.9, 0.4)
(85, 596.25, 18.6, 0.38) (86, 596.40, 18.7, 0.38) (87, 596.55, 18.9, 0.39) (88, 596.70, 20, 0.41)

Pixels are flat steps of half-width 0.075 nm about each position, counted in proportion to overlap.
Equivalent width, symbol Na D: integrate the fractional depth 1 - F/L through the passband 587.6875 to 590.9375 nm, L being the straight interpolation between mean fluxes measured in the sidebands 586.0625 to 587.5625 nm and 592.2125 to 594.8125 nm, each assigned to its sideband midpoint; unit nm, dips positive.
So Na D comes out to 0.13 nm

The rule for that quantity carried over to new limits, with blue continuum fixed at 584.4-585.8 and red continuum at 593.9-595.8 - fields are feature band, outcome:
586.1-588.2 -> 0.01 nm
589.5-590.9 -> 0.03 nm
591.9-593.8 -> -0.04 nm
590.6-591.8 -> -0.01 nm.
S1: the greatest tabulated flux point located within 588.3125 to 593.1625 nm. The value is 20.2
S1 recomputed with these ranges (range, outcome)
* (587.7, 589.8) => 19.6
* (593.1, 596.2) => 19.9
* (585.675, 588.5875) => 20.5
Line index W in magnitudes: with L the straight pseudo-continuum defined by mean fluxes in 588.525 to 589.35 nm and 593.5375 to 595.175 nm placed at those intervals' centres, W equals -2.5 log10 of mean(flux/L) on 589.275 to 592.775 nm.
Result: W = -0.05 mag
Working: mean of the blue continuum 17.5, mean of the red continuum 19.2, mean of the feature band 19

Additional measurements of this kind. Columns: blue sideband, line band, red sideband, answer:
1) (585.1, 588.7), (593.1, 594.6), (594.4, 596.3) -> -0.01 mag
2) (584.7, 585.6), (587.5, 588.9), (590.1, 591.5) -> 0.03 mag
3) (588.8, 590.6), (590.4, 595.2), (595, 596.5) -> -0.05 mag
